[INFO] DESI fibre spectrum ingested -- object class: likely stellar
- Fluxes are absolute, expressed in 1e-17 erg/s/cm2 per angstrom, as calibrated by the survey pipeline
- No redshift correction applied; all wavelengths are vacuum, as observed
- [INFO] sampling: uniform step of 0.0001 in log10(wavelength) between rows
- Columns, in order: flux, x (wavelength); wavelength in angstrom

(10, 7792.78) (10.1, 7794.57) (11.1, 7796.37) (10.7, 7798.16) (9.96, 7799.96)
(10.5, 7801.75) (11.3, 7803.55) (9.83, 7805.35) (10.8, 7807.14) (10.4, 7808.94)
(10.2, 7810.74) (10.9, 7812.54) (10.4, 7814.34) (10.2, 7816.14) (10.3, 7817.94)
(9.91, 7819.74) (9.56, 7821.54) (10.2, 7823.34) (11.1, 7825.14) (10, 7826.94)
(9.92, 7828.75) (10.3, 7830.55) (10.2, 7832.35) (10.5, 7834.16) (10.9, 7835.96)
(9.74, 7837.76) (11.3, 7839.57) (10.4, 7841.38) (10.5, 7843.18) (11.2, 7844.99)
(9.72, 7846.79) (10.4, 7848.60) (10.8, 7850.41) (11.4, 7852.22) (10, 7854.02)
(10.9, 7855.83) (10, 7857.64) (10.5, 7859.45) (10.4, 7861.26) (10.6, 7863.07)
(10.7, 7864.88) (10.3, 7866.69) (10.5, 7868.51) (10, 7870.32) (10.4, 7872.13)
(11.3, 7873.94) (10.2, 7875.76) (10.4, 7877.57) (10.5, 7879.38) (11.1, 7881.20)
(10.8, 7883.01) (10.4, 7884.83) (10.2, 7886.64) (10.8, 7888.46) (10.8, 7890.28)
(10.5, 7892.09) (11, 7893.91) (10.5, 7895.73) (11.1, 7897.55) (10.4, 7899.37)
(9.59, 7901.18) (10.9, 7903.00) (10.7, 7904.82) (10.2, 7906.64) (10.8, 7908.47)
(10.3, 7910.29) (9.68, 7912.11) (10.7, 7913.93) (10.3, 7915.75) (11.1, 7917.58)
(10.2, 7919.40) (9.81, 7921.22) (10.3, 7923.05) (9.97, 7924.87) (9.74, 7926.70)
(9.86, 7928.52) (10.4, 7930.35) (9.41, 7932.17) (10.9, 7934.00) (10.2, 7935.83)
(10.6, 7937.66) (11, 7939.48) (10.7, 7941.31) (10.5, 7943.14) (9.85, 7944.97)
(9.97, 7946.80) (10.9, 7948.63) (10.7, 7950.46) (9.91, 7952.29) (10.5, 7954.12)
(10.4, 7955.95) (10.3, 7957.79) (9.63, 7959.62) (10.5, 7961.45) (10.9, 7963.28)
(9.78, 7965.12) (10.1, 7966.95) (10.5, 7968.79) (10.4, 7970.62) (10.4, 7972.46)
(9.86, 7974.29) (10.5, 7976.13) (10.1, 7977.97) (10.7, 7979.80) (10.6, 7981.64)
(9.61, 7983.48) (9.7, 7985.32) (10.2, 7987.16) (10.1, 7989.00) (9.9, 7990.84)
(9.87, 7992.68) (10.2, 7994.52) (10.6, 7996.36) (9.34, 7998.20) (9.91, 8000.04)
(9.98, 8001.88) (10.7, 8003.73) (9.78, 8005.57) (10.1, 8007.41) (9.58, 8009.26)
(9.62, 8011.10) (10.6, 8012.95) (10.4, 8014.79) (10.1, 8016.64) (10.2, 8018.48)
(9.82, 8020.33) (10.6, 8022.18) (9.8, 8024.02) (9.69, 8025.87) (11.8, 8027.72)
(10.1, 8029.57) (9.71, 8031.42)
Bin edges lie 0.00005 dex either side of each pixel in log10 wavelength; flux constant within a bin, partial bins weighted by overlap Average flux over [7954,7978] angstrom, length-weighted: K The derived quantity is 10.3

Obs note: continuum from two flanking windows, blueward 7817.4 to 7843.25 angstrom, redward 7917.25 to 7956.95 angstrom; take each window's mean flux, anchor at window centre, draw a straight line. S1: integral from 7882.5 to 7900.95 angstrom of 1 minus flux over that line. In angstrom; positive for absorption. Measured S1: -0.5 angstrom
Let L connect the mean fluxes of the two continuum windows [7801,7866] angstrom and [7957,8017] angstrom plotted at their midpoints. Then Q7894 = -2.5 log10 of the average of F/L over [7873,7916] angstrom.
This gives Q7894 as -0.02 mag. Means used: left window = 10.4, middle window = 10.6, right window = 10.1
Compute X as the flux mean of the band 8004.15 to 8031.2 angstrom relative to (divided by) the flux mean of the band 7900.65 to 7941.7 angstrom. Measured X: 0.98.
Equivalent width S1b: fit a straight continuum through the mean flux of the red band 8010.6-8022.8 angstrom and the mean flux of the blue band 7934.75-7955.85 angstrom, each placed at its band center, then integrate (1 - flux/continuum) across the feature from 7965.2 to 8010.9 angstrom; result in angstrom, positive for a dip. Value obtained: 0.9 angstrom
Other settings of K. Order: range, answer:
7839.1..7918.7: 10.5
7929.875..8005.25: 10.2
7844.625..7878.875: 10.5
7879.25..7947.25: 10.4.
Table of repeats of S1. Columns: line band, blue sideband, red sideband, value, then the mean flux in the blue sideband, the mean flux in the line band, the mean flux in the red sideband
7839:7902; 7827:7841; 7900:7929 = -1.4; 10.4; 10.6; 10.3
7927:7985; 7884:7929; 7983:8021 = -0.6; 10.4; 10.3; 10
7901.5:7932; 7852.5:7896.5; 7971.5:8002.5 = 0.3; 10.5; 10.3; 10.1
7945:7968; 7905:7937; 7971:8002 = -0.3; 10.2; 10.3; 10.1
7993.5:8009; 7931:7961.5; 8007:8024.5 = 0.1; 10.3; 10.1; 10.1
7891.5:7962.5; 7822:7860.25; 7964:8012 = -0.8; 10.5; 10.4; 10.1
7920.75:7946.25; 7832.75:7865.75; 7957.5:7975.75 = 0.2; 10.5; 10.2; 10.2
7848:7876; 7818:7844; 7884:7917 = -0.4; 10.3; 10.5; 10.5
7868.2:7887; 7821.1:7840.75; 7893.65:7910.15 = -0.1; 10.4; 10.5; 10.5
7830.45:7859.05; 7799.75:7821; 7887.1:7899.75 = 0.0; 10.4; 10.5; 10.7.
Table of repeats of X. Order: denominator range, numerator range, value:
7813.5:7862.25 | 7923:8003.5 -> 0.98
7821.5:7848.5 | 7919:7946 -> 0.98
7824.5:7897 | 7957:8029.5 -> 0.97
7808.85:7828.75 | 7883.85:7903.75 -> 1.03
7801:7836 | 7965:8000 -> 0.98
